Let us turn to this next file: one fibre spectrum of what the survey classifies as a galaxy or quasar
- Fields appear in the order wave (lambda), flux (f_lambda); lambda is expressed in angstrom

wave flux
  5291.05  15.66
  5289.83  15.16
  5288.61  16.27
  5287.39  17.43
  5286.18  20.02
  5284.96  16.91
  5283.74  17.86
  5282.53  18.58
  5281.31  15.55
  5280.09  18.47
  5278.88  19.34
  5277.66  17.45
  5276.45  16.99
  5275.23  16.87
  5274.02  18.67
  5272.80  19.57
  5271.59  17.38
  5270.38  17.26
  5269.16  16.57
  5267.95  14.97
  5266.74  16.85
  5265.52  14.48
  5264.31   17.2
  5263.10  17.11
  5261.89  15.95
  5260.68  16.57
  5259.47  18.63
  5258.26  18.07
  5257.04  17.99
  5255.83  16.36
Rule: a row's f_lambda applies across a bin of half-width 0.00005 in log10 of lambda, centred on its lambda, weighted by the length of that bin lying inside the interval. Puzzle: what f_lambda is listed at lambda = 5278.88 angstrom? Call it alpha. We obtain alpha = 19.34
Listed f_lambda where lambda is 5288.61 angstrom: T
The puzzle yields 16.27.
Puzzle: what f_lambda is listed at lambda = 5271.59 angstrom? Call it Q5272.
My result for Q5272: 17.38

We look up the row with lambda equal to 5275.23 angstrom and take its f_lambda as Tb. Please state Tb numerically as 16.87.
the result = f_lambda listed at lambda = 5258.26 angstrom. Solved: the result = 18.07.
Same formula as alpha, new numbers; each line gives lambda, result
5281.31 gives 15.55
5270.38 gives 17.26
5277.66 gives 17.45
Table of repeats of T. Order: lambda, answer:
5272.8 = 19.57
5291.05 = 15.66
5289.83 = 15.16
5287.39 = 17.43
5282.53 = 18.58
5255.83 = 16.36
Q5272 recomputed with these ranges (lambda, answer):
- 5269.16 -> 16.57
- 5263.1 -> 17.11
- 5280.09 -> 18.47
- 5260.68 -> 16.57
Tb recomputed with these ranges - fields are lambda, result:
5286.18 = 20.02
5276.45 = 16.99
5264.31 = 17.2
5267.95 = 14.97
